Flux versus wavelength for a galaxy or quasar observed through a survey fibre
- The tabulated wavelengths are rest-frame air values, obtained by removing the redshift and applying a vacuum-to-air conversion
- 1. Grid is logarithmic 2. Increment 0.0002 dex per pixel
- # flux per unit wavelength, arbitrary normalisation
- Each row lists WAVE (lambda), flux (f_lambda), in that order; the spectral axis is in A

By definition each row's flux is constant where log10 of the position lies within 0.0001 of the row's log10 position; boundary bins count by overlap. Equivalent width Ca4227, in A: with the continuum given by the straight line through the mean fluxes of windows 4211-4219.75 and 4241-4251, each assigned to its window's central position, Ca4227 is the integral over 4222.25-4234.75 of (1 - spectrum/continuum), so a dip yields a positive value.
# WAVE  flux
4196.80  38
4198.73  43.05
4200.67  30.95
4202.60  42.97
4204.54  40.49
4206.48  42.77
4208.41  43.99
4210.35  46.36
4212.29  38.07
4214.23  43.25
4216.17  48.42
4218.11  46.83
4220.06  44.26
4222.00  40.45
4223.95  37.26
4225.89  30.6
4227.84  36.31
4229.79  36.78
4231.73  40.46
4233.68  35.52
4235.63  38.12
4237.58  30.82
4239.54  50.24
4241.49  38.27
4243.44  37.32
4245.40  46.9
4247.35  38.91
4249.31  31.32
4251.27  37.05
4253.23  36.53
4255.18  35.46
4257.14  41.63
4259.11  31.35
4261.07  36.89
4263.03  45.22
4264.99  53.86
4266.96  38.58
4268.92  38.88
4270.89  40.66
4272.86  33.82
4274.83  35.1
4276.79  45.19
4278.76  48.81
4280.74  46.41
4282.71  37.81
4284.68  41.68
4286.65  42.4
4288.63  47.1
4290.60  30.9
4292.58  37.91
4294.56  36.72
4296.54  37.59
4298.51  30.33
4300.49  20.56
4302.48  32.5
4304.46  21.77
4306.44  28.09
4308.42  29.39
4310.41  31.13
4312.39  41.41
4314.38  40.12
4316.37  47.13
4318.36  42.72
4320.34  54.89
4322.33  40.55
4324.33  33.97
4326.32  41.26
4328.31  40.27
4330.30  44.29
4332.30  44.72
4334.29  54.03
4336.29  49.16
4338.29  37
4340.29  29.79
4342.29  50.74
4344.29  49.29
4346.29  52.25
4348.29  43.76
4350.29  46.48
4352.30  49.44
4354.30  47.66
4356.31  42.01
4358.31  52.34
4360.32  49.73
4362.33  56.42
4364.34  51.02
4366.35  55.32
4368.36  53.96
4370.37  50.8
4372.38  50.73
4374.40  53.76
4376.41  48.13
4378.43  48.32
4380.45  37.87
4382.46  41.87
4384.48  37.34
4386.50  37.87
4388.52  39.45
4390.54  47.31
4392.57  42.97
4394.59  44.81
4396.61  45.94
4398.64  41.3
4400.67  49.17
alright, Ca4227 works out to 1.6 A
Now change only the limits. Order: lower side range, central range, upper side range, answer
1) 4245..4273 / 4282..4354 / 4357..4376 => 10.0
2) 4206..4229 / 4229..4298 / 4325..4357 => 5.4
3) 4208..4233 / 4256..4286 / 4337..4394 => 1.3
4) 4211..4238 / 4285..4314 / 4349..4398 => 6.3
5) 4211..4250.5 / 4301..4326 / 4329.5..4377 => 4.9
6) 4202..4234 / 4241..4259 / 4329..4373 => 2.0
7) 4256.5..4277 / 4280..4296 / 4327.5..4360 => 0.6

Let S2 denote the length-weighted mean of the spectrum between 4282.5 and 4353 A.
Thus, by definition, 40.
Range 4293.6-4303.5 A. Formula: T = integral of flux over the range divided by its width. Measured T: 31.5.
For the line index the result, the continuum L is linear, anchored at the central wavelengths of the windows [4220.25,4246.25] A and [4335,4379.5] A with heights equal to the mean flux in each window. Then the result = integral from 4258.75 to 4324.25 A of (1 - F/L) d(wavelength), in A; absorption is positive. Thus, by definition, 7.19 A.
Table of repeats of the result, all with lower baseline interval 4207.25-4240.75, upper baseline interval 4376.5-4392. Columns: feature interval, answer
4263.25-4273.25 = -0.3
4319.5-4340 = -1.0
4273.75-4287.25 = -0.5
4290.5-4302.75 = 2.6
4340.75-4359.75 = -2.8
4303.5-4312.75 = 2.6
